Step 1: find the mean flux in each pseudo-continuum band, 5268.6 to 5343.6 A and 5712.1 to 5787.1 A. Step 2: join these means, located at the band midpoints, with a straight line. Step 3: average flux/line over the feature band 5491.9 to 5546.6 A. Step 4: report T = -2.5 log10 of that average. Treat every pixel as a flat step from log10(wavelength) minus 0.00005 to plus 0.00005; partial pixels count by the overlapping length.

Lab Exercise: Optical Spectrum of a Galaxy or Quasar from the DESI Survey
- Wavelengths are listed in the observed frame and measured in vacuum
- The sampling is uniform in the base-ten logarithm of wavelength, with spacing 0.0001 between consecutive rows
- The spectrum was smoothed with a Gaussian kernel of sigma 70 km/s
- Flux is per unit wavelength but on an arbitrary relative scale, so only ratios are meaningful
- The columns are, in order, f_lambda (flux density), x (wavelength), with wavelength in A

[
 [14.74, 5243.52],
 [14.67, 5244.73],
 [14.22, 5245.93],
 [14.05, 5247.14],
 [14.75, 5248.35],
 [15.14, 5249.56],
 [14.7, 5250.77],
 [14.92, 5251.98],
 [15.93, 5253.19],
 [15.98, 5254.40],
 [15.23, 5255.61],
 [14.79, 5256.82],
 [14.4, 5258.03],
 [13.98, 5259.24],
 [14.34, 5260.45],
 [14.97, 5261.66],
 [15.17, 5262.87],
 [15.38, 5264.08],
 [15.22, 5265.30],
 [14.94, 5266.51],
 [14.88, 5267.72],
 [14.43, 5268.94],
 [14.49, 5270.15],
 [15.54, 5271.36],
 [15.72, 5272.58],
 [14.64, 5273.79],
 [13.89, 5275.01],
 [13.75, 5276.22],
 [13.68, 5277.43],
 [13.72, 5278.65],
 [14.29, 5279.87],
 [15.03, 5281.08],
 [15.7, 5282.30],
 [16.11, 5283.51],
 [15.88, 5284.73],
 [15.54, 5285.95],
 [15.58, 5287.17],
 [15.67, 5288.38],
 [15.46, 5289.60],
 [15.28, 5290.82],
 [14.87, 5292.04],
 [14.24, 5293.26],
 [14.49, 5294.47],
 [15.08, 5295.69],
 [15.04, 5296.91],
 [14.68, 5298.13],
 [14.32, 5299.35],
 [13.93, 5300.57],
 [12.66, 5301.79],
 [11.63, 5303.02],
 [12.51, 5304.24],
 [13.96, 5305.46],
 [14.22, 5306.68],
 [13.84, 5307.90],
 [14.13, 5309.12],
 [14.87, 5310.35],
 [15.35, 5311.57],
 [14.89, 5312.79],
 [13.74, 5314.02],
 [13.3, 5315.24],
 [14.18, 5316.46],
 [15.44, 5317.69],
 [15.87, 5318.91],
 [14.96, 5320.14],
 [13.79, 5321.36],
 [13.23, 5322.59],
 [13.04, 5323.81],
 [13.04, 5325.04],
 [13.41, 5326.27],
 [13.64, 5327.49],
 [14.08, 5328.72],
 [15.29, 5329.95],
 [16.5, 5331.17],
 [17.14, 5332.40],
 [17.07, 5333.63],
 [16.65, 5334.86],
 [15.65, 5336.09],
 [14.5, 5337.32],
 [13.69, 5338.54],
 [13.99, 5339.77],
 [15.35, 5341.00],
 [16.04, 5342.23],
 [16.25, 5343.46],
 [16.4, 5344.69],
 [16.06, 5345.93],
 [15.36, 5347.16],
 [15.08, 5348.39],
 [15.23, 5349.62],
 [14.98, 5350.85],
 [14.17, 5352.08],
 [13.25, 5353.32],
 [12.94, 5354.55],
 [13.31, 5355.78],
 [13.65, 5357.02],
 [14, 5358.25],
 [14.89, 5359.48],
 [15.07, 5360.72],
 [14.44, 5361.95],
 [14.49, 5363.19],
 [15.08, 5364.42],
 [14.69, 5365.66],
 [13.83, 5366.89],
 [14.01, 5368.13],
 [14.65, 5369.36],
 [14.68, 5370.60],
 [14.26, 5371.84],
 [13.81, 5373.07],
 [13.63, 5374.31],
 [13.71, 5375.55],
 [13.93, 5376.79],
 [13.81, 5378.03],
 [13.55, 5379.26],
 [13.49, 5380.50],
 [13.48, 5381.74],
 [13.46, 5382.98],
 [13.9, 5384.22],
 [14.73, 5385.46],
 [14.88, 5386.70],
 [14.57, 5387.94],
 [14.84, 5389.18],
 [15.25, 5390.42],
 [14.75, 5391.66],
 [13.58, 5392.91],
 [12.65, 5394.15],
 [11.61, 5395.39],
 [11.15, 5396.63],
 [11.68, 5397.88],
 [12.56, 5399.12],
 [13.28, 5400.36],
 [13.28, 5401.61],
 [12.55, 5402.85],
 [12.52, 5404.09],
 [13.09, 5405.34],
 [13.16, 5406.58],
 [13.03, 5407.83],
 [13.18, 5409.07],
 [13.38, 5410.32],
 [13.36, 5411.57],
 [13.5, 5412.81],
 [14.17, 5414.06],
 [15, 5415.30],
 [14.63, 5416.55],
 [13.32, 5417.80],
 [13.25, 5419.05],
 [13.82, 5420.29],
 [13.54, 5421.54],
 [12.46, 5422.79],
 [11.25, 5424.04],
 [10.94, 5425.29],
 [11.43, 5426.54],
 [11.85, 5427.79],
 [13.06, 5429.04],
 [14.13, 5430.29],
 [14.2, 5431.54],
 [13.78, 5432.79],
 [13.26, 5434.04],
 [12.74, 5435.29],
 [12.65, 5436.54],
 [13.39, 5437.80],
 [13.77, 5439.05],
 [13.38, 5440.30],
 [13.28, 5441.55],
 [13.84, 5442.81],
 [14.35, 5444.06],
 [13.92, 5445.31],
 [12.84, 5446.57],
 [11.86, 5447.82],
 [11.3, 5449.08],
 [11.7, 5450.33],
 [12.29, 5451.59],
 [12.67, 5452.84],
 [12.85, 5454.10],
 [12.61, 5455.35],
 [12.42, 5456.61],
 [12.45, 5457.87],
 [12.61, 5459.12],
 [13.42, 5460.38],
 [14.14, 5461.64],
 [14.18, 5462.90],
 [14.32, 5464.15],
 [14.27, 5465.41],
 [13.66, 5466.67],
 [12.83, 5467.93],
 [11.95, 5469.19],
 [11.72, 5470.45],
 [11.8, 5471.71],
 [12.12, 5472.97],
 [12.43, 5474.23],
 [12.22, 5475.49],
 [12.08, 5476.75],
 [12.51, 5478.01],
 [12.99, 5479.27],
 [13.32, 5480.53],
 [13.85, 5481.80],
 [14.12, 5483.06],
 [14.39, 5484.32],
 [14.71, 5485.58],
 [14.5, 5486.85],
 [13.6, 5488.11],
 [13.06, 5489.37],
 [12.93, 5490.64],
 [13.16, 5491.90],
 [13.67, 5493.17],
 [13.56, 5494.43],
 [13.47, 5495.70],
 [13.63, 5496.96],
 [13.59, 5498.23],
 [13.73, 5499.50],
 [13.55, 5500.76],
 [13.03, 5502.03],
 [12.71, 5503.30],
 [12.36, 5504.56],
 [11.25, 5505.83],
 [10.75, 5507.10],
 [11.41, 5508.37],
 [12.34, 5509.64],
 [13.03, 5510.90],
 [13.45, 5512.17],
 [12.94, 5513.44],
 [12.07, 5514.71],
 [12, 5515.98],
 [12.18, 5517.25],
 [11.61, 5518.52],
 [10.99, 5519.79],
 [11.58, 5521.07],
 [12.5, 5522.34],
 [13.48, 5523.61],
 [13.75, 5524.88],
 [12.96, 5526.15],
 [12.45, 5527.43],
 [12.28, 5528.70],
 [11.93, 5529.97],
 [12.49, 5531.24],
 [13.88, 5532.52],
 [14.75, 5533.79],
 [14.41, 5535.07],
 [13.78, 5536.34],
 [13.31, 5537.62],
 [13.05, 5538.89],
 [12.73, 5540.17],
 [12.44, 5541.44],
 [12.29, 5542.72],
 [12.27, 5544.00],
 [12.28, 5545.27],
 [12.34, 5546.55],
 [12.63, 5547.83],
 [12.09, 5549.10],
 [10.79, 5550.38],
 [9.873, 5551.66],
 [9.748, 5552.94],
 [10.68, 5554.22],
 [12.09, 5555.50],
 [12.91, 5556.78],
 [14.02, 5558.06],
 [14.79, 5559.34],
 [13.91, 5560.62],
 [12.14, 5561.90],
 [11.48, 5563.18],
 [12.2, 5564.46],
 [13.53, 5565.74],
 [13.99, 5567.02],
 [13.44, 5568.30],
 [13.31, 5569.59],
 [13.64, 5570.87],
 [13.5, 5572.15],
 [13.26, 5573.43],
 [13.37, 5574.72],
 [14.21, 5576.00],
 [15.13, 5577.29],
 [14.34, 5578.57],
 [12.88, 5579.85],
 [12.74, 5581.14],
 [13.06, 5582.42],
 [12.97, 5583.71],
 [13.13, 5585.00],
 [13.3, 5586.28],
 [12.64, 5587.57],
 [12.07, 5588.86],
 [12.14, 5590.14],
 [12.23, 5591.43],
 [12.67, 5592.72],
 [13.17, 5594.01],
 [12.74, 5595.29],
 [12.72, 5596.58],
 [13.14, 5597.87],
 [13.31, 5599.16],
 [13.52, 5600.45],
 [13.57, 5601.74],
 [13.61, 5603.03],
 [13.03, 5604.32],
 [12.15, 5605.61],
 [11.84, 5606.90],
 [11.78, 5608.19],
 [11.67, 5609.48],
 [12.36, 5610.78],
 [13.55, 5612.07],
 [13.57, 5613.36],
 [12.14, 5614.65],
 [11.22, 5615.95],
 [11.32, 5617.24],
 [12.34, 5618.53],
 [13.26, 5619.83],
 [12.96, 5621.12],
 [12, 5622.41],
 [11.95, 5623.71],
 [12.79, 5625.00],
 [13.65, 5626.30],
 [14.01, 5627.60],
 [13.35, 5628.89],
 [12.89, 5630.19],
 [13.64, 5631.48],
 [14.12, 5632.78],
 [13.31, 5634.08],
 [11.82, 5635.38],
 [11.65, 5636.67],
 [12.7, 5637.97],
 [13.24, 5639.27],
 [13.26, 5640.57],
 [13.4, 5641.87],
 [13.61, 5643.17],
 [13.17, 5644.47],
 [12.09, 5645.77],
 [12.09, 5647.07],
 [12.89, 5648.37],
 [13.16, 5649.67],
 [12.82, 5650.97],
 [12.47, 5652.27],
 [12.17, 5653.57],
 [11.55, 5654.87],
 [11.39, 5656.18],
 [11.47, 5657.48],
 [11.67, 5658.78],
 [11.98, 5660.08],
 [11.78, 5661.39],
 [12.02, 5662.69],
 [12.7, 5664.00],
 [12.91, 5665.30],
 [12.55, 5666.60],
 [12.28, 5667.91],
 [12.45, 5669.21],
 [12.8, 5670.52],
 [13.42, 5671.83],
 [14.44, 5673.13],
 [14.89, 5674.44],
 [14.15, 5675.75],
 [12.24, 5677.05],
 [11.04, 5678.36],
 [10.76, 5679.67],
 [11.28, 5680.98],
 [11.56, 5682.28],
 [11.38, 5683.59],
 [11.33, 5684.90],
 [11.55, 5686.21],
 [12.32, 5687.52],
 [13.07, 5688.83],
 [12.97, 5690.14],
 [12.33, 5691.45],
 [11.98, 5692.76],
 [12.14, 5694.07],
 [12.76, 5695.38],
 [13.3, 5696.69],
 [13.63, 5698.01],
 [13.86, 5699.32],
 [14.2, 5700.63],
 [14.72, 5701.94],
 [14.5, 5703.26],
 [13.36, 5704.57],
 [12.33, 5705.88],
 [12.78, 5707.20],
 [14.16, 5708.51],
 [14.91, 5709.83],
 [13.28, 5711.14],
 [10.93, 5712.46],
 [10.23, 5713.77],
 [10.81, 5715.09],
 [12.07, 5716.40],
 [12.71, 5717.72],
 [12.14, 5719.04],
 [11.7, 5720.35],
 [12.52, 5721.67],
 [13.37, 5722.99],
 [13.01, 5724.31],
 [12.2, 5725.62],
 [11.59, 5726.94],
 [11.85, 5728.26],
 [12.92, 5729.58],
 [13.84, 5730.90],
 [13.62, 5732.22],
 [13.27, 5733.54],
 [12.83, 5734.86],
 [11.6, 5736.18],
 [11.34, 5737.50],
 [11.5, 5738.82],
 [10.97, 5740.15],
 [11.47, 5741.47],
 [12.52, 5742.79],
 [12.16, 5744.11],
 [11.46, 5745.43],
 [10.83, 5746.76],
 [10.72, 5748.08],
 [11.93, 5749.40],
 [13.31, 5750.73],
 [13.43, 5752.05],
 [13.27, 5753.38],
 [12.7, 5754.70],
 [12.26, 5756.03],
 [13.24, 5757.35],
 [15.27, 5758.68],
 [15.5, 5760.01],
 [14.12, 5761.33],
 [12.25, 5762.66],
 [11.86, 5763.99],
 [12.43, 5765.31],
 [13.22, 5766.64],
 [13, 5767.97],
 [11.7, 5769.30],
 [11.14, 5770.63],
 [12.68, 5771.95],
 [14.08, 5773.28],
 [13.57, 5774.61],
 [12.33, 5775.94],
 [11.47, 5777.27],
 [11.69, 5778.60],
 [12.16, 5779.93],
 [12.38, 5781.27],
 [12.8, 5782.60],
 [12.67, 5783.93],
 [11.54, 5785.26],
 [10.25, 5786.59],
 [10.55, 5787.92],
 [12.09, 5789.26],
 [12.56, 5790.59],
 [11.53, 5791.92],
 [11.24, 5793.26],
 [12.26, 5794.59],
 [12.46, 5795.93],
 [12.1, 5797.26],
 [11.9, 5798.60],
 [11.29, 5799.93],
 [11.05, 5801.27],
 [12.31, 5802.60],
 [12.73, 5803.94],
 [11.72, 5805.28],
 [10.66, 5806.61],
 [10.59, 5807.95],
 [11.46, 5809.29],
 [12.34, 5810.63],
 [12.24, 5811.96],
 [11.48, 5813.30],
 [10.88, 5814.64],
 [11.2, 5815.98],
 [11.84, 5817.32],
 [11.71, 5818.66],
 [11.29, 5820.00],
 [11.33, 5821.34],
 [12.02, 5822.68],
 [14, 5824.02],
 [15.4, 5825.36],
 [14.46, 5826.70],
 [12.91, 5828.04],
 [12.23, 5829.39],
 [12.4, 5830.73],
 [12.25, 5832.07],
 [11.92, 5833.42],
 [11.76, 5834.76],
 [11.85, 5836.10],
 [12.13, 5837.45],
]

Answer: 0.07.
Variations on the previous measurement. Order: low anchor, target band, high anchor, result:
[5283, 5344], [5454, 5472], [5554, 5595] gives 0.060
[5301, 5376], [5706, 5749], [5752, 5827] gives 0.032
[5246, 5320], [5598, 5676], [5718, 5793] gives 0.020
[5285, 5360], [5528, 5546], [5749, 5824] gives 0.042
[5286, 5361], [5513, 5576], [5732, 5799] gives 0.066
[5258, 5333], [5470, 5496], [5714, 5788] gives 0.041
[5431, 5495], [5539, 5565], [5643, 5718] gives 0.061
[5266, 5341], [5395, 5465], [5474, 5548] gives 0.045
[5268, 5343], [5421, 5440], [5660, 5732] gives 0.094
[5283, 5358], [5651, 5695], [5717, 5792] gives 0.047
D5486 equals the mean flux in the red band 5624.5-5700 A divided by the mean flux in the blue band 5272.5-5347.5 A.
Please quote 0.9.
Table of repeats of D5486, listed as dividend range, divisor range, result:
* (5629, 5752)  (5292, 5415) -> 0.88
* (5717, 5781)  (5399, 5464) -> 0.96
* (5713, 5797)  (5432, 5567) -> 0.96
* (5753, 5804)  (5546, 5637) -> 0.97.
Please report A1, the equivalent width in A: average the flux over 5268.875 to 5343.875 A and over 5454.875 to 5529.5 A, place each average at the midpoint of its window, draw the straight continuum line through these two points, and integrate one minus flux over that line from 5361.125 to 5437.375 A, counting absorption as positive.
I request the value 1.6 A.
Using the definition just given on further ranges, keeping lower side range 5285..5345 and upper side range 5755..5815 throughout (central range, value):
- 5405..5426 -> 1.3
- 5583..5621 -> 1.4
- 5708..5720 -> 0.2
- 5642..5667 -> 1.0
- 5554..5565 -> 0.5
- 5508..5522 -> 1.5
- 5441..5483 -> 3.0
